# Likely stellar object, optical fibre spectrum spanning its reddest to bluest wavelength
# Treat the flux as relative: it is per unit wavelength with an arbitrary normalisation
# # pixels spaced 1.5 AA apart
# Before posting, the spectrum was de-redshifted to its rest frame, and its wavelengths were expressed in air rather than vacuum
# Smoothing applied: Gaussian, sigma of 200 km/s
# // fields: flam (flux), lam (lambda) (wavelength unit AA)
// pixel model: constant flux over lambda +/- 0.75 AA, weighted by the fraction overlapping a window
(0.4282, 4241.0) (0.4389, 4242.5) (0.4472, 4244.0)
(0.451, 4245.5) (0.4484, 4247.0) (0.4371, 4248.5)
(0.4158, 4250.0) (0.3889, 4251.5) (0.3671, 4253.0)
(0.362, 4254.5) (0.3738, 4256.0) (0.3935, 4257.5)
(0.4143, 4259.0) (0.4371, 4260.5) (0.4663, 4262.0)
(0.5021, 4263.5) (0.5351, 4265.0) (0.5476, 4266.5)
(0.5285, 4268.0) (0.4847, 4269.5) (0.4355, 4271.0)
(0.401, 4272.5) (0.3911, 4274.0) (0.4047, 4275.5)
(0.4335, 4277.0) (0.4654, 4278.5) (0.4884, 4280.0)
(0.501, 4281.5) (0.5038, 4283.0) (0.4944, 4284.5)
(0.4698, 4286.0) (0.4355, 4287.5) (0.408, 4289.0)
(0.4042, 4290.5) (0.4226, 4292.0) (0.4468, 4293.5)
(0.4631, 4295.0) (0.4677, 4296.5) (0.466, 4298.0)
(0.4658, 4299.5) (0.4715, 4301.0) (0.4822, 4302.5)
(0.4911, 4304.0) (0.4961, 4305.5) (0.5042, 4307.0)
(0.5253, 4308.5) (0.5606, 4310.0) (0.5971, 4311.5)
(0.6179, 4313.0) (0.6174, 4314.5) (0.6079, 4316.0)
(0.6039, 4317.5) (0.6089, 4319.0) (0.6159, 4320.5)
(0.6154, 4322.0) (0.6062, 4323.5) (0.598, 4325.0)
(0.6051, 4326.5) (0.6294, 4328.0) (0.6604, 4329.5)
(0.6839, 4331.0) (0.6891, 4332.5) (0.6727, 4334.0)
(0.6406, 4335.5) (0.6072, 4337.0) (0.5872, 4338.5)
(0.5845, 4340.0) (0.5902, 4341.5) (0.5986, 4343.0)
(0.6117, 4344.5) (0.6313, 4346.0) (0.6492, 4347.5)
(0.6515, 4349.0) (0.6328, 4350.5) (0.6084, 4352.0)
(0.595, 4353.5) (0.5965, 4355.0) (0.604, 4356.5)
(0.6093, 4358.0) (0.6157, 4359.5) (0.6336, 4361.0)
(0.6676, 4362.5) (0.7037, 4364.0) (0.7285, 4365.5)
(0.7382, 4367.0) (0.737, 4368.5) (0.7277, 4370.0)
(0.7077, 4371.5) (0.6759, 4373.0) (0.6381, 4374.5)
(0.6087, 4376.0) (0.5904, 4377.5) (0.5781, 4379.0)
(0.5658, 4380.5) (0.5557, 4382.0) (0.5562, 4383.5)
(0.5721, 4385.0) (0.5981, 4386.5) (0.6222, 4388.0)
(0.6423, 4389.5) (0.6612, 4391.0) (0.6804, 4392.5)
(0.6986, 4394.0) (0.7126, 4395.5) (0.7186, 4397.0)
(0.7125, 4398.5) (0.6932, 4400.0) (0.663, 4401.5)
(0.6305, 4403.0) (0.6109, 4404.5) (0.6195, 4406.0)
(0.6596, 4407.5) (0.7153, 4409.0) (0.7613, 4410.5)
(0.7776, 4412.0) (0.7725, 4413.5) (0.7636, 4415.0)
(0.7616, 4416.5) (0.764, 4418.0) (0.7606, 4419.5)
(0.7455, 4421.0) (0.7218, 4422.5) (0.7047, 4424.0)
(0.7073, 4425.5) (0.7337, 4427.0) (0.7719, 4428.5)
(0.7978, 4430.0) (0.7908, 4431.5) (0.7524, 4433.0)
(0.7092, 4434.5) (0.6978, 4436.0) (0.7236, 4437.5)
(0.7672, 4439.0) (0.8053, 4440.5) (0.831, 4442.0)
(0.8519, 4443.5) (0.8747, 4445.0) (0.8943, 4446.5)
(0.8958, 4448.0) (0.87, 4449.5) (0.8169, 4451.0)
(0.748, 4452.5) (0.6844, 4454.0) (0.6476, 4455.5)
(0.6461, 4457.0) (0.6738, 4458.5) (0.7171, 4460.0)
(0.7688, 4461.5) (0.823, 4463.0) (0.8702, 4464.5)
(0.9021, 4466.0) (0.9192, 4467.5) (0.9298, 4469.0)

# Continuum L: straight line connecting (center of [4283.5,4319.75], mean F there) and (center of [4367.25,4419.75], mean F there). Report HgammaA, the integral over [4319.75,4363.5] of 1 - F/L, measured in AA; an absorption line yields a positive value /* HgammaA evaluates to -3.60 AA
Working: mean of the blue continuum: 0.505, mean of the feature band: 0.624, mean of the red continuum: 0.672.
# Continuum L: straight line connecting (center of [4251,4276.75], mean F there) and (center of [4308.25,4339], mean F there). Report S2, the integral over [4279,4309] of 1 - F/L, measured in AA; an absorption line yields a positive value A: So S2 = 3.3 AA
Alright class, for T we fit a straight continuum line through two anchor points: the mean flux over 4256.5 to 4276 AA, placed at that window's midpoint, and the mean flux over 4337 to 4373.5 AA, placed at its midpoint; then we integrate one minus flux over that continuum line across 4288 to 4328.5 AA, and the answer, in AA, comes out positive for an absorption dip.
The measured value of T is 1.1 AA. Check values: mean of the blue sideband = 0.457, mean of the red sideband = 0.644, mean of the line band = 0.532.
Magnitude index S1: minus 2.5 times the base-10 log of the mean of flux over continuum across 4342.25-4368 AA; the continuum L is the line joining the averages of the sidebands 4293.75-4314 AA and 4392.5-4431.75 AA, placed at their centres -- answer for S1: -0.06 mag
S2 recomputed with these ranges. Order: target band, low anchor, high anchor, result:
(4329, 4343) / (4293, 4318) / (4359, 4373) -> -0.5 AA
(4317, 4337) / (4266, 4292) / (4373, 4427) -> -3.3 AA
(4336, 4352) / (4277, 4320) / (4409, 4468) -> -0.6 AA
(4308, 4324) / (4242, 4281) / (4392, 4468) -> -1.7 AA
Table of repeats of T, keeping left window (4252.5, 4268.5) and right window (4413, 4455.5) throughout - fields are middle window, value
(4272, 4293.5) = 1.9 AA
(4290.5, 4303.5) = 1.5 AA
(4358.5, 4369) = -0.7 AA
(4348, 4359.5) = 0.1 AA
